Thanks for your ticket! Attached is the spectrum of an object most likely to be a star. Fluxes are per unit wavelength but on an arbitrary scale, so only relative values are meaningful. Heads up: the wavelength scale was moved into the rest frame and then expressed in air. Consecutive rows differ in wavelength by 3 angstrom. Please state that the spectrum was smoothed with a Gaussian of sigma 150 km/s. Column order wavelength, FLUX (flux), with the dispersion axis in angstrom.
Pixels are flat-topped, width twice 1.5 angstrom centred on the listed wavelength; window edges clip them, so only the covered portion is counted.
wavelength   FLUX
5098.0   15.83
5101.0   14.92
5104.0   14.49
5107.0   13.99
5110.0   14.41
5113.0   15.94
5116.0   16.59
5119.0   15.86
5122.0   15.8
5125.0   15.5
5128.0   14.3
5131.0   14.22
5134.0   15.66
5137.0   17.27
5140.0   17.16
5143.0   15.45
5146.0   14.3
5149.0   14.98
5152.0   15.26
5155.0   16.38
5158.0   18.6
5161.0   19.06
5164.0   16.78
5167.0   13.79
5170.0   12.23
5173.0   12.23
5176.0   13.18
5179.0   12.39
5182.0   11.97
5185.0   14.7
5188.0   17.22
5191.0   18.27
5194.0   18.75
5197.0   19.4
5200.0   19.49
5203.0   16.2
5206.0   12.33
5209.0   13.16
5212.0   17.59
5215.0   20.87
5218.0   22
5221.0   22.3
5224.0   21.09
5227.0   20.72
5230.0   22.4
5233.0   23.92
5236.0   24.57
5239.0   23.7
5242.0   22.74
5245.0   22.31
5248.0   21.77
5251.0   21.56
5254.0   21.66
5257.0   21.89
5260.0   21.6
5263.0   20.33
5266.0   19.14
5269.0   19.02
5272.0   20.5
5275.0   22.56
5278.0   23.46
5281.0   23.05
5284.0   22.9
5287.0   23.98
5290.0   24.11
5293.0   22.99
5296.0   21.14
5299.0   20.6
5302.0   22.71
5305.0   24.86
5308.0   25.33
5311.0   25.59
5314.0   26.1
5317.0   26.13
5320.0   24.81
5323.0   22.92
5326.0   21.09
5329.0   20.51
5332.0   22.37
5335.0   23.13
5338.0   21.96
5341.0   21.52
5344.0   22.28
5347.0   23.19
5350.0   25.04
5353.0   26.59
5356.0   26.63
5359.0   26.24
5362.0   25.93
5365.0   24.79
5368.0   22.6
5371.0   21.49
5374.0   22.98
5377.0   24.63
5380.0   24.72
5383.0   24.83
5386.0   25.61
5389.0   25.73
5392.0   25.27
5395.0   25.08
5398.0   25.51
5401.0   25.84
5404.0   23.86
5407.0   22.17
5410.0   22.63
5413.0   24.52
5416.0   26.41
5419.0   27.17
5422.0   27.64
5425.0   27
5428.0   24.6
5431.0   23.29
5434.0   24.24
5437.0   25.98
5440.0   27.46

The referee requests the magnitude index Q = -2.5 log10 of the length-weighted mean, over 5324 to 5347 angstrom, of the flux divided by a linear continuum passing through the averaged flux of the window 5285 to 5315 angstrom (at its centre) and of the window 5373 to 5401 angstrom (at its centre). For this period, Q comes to 0.11 mag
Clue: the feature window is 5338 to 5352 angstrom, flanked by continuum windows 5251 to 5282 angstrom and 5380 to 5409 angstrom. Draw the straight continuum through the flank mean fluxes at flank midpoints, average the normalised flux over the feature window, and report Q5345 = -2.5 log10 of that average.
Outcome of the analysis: 0.02 mag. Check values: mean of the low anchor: 21.3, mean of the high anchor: 24.8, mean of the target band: 23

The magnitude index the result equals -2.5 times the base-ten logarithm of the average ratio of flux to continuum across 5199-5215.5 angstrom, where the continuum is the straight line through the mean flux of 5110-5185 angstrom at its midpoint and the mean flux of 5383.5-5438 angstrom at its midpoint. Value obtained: 0.08 mag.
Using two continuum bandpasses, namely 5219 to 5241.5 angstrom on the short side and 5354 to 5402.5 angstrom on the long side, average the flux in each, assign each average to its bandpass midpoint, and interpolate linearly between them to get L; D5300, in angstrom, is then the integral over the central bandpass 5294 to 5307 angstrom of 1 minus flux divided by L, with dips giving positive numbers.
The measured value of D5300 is 0.7 angstrom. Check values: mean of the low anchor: 22.7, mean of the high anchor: 24.9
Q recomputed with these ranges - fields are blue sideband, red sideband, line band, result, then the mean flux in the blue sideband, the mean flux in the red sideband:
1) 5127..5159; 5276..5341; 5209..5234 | -0.08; 15.8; 23.3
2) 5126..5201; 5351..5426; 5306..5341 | -0.06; 15.7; 25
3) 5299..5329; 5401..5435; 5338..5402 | 0.00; 24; 24.9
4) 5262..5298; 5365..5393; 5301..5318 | -0.12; 21.9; 24.2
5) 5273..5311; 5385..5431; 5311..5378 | 0.01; 23.2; 25.2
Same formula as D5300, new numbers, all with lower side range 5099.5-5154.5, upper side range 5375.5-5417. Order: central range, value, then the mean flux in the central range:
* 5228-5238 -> -2.3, 23.5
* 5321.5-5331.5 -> 0.3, 21.6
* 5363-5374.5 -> 0.3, 23.1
